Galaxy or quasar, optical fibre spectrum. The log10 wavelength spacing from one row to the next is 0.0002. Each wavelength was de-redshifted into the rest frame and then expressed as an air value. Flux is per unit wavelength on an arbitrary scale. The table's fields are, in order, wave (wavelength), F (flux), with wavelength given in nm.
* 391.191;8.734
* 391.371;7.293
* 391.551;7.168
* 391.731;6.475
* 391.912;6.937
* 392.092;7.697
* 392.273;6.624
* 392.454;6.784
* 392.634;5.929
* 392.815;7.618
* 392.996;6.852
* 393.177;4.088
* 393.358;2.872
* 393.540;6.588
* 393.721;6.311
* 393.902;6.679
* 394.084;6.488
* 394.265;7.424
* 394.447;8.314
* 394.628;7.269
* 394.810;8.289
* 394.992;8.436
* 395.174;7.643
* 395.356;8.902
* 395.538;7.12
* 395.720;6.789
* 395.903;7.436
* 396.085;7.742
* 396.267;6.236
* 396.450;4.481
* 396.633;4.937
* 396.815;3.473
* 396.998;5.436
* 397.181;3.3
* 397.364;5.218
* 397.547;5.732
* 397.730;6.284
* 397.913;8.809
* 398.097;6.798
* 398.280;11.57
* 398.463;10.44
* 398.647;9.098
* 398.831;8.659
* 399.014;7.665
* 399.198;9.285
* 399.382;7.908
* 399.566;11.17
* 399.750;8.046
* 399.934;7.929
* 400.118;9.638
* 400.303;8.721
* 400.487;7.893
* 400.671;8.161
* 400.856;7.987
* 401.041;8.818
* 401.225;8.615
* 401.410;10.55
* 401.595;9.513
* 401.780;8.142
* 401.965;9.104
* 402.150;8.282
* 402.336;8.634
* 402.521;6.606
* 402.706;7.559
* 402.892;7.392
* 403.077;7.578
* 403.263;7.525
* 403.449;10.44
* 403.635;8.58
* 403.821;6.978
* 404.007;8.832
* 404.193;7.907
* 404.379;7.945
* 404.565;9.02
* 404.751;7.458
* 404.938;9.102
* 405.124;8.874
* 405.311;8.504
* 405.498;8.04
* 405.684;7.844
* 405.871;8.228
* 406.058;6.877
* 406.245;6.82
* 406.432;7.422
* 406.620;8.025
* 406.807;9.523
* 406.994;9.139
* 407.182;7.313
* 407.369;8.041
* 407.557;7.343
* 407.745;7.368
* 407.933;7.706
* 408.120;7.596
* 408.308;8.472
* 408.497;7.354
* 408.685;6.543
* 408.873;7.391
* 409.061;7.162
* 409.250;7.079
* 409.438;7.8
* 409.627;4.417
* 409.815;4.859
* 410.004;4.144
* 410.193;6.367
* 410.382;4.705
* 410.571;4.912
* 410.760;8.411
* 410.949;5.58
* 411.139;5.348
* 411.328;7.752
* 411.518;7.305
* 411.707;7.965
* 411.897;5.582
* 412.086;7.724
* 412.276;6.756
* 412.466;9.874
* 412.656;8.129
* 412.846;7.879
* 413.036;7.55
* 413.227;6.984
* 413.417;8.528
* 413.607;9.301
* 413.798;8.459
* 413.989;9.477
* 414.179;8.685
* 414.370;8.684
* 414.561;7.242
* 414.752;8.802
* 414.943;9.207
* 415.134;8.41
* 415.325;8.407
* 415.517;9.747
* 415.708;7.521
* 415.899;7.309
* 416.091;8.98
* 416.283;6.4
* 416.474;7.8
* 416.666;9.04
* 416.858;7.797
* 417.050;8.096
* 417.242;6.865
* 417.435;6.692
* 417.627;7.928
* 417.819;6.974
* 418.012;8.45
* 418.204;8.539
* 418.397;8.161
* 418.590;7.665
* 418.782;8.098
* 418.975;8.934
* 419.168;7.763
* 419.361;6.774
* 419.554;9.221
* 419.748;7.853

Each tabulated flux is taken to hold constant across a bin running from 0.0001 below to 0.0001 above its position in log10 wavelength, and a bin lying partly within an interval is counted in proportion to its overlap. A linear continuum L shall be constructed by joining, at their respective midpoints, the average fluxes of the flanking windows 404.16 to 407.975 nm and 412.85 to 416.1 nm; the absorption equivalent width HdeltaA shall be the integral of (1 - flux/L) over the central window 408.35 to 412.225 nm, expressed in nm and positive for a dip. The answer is 0.83 nm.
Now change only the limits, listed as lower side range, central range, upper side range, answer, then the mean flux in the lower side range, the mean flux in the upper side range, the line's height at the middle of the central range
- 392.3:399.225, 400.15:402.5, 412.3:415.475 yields -0.41 nm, 6.9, 8.46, 7.38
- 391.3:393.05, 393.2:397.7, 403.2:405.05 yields 0.60 nm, 6.94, 8.4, 7.34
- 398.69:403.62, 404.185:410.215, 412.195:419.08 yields 0.63 nm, 8.54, 8.15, 8.38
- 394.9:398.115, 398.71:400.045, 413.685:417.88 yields -0.42 nm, 6.36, 8.13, 6.63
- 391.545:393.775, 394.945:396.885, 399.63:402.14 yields 0.15 nm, 6.27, 8.72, 7.24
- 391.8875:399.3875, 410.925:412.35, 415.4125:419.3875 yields 0.16 nm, 6.95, 7.9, 7.65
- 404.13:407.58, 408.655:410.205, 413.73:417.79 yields 0.37 nm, 8.09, 8.15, 8.11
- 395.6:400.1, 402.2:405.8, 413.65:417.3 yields -0.23 nm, 7.31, 8.29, 7.65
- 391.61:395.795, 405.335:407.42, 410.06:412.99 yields -0.31 nm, 6.88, 6.93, 6.91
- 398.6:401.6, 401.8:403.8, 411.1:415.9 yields 0.12 nm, 8.78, 8.07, 8.64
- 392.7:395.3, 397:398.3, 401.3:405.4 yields 0.17 nm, 6.8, 8.39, 7.42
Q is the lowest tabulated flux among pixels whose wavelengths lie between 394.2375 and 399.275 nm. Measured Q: 3.3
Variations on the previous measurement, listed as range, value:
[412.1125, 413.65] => 6.756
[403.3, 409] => 6.543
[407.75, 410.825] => 4.144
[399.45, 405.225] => 6.606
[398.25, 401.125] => 7.665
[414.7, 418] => 6.4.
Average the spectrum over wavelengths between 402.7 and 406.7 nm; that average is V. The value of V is 8.05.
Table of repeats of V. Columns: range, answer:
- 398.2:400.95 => 8.93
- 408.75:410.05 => 6.21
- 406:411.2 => 6.92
